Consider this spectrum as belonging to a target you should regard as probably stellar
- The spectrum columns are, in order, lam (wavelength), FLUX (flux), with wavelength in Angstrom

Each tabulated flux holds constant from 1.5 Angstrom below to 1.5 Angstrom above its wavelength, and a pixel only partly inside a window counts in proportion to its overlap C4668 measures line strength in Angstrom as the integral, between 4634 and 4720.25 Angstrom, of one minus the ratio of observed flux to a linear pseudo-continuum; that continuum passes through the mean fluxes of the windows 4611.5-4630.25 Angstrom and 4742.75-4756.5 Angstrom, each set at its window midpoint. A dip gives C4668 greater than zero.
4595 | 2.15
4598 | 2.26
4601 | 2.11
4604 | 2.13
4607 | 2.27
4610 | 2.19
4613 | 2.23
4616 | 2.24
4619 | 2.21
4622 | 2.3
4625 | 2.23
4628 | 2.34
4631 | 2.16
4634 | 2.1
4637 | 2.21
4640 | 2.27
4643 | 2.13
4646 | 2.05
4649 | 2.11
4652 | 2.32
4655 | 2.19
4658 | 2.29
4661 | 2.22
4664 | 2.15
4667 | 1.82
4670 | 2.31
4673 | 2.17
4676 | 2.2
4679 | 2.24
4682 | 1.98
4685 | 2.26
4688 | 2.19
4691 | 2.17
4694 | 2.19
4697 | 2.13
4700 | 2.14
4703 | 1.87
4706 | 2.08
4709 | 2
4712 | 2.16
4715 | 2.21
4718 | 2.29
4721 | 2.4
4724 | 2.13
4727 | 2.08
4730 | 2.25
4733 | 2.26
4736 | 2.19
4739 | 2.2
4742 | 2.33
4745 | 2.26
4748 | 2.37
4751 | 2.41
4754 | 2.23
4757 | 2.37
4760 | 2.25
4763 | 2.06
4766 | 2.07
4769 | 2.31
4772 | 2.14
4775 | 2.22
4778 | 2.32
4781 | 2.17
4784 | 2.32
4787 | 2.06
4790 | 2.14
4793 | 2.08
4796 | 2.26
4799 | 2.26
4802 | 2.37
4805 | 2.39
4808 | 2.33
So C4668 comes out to 4.8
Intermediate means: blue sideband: 2.25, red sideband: 2.32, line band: 2.16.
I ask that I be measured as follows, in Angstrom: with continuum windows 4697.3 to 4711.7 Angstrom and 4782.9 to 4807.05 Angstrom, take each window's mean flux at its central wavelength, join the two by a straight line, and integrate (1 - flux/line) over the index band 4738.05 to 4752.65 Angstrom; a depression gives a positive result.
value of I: -1.28 Angstrom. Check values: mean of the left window 2.04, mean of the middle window 2.32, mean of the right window 2.24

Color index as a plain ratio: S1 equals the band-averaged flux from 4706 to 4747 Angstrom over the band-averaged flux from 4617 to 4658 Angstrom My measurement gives 1.0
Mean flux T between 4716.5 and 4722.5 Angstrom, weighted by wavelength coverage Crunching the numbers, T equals 2.35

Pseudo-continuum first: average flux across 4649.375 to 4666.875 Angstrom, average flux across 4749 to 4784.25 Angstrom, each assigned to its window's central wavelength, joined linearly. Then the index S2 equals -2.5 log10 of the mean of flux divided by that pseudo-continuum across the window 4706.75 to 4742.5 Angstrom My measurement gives 0.01 mag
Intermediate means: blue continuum 2.19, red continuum 2.24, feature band 2.2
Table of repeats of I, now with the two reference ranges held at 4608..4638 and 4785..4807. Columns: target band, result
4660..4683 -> 0.89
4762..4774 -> 0.40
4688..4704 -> 0.78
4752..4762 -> -0.23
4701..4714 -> 1.09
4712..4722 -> -0.22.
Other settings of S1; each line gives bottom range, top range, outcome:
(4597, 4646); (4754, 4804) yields 1.00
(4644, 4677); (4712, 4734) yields 1.03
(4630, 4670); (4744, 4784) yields 1.04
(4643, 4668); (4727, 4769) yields 1.04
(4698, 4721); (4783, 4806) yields 1.05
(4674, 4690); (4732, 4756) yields 1.05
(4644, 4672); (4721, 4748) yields 1.03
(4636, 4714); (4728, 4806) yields 1.04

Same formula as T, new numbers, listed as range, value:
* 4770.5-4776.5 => 2.18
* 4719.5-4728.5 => 2.2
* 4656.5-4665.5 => 2.22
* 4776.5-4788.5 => 2.22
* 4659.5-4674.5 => 2.13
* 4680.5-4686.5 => 2.12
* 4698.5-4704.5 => 2.01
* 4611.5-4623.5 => 2.24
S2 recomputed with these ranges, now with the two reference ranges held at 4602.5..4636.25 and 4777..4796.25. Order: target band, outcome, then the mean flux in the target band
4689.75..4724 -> 0.03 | 2.15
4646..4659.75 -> 0.00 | 2.21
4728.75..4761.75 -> -0.04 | 2.28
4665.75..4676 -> 0.04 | 2.12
